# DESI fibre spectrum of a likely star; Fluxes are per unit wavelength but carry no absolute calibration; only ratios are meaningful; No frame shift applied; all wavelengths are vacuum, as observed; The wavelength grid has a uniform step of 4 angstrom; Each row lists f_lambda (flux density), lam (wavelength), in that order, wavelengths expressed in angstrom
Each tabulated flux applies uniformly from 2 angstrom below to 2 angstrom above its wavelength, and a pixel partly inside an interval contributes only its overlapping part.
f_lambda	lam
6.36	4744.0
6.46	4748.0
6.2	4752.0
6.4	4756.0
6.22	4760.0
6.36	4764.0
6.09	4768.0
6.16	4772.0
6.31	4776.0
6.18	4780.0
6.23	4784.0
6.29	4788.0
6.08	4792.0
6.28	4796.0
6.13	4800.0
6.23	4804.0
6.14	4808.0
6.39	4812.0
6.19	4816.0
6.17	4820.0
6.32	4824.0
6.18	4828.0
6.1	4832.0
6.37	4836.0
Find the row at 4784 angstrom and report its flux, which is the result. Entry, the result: 6.23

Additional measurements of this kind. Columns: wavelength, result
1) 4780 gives 6.18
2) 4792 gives 6.08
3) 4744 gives 6.36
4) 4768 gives 6.09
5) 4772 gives 6.16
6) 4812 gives 6.39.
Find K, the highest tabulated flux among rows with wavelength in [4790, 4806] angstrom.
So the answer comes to 6.28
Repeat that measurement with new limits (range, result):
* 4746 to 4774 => 6.46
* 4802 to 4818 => 6.39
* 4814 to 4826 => 6.32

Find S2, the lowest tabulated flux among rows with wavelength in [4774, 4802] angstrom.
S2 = 6.08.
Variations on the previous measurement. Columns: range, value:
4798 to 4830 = 6.13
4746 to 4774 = 6.09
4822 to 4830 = 6.18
